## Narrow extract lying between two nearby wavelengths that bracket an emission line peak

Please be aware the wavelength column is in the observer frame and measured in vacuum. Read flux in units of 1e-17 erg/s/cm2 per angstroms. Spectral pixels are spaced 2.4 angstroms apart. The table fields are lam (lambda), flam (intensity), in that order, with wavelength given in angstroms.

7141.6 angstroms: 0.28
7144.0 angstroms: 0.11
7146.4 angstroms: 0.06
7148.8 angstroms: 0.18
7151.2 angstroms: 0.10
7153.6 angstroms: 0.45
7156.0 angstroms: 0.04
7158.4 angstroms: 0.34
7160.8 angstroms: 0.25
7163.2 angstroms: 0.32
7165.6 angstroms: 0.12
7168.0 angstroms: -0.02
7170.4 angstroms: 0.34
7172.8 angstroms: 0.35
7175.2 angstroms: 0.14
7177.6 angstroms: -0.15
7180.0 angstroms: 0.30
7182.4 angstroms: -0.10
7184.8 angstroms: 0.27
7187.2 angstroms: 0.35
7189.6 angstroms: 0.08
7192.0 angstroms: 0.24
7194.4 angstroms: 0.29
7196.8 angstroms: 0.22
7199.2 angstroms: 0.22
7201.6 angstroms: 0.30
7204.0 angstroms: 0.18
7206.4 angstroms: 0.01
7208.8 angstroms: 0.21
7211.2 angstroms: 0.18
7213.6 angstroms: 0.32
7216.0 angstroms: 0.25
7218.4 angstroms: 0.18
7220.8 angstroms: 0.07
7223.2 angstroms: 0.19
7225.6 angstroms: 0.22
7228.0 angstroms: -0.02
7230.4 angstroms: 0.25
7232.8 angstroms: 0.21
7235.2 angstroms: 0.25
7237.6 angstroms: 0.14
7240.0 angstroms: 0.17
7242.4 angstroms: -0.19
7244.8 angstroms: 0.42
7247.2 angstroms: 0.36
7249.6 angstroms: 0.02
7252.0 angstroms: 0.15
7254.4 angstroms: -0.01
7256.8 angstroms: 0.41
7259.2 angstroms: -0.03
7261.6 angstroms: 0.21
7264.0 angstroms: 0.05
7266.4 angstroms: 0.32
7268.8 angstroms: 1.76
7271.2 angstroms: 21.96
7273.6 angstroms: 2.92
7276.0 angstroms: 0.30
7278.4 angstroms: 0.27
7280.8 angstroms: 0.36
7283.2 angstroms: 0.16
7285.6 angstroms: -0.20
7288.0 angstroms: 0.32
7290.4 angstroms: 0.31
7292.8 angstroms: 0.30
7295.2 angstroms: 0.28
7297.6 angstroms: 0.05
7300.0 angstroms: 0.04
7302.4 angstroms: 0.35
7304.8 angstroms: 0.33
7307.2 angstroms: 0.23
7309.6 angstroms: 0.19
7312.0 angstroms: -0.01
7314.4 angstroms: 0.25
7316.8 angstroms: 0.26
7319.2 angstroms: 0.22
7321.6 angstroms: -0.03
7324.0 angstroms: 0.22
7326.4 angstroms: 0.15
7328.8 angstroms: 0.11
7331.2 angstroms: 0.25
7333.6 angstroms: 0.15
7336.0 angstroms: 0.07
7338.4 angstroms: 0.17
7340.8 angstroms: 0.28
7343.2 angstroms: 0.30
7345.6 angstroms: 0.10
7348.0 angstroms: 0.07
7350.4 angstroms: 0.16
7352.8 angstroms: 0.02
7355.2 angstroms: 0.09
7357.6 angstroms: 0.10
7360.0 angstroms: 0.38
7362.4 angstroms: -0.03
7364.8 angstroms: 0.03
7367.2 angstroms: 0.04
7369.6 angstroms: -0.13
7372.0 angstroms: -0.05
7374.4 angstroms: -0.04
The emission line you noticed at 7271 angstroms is Halpha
